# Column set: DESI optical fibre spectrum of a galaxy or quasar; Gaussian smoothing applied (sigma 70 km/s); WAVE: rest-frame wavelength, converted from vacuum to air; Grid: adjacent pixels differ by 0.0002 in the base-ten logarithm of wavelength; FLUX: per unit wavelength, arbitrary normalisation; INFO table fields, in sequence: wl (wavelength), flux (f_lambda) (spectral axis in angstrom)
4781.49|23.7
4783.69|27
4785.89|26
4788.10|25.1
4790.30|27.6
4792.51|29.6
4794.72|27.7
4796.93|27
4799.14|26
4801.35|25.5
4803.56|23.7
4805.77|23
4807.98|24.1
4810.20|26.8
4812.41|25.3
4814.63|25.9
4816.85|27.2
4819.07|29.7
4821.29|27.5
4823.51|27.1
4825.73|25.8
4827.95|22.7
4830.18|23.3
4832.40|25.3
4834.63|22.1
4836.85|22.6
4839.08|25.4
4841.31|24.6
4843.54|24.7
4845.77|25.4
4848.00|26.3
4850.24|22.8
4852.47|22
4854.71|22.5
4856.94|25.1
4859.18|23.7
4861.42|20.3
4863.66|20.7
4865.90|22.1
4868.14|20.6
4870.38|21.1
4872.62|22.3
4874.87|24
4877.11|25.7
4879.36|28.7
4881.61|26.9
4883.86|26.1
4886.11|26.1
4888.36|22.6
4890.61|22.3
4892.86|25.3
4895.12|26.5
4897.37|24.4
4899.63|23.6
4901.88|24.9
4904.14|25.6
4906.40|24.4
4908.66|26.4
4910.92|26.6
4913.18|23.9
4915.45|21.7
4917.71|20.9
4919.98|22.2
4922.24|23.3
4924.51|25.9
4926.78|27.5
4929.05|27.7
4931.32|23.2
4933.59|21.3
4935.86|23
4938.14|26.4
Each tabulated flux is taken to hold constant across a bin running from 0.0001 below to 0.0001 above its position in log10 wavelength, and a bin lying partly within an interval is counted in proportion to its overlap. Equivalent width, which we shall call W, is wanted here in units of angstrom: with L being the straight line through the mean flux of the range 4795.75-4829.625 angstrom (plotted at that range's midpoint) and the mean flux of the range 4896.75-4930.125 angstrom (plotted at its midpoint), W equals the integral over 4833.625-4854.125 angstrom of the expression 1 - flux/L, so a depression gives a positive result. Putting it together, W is 1.2 angstrom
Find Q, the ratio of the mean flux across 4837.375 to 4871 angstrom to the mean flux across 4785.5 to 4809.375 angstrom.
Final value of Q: 0.89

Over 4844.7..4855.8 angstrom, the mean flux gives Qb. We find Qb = 23.8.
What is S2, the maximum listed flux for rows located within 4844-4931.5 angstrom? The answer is 28.7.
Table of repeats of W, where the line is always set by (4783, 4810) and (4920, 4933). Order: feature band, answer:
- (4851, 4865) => 1.7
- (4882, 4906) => 0.5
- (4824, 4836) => 0.8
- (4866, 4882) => 1.0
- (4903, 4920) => 0.7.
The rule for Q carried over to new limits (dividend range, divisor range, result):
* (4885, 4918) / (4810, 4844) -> 0.96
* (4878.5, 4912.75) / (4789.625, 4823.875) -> 0.96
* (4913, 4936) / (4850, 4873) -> 1.07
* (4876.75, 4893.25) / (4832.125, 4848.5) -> 1.04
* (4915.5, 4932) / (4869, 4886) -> 0.97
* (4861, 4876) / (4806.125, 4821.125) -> 0.82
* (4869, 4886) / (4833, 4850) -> 1.02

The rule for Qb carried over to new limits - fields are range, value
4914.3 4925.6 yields 22.8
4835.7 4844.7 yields 24.3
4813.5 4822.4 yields 27.6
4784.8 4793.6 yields 27.1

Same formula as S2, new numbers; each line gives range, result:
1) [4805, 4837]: 29.7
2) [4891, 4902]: 26.5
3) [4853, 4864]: 25.1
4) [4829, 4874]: 26.3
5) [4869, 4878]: 25.7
